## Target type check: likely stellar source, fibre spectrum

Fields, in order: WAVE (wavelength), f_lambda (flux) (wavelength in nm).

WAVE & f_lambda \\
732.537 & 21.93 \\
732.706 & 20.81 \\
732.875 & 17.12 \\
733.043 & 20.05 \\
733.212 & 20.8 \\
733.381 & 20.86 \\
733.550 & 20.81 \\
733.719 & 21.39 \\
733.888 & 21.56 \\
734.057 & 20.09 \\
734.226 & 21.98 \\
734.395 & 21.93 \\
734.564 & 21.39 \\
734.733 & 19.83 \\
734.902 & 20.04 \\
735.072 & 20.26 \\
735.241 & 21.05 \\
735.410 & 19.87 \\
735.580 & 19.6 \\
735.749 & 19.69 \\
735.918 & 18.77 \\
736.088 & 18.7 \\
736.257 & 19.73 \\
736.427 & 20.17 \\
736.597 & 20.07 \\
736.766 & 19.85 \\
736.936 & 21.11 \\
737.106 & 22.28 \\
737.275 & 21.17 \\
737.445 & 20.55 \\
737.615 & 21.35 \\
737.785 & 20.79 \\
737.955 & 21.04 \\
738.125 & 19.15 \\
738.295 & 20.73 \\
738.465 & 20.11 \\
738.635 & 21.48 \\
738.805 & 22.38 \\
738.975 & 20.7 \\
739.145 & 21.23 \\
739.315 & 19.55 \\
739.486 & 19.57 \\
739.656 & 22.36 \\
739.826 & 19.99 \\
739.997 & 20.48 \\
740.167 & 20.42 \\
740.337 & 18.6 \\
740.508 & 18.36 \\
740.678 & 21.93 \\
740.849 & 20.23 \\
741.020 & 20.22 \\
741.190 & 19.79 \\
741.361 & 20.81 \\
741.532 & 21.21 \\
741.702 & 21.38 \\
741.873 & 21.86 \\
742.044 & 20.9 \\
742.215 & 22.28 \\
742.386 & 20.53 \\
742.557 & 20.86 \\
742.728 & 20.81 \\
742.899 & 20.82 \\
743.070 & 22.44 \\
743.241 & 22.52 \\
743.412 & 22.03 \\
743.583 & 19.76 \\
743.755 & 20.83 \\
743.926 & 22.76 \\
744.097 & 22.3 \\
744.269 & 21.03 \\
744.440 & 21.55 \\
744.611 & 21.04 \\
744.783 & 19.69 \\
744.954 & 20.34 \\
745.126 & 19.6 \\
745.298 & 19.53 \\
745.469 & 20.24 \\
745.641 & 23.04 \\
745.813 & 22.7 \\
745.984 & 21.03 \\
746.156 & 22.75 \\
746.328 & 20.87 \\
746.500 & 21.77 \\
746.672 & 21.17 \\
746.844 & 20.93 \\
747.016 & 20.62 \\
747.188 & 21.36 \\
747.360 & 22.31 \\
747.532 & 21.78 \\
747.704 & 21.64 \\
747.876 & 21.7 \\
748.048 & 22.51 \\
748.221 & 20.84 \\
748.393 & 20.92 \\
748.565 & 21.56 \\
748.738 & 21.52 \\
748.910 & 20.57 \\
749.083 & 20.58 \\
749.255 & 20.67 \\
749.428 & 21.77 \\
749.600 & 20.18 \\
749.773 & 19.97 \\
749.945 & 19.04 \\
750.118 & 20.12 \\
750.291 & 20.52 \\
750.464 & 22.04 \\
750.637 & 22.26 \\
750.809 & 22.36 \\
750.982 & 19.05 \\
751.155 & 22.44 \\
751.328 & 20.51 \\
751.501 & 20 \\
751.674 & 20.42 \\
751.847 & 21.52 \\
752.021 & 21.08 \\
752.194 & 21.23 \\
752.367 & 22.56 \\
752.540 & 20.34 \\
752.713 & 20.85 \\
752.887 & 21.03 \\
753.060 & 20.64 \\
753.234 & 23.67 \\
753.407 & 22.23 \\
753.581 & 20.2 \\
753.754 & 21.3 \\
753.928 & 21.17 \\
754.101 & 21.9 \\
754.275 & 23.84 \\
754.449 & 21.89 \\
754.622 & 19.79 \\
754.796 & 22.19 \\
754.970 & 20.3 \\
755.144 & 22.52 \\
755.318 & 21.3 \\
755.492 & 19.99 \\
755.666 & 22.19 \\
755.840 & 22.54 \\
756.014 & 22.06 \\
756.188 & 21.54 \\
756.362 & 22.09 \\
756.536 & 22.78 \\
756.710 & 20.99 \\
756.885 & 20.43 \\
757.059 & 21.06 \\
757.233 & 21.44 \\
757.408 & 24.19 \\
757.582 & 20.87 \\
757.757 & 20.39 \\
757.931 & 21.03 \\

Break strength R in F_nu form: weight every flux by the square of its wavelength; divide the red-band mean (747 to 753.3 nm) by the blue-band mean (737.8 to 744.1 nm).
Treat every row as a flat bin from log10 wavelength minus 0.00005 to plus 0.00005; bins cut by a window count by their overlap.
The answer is 1.0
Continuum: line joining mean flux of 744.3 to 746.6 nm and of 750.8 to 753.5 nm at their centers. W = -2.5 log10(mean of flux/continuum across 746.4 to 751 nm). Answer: 0.00 mag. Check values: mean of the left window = 21.1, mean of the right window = 21.2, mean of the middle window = 21.1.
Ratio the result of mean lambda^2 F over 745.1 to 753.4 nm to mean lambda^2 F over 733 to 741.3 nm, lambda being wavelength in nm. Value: 1.07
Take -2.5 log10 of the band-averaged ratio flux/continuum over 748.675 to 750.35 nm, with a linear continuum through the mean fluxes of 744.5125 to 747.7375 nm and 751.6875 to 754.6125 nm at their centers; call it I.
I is 0.04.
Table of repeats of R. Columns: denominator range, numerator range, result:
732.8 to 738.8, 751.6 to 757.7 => 1.11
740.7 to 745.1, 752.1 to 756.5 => 1.05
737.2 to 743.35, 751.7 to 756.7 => 1.08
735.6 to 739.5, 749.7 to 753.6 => 1.07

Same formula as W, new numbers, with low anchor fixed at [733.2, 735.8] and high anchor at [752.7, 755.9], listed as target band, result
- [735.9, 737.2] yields 0.03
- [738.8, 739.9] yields 0.01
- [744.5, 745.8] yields 0.03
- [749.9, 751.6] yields 0.03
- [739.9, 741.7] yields 0.04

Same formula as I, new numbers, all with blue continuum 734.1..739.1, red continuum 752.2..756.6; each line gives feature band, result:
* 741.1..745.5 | 0.00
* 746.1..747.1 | -0.01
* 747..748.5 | -0.02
